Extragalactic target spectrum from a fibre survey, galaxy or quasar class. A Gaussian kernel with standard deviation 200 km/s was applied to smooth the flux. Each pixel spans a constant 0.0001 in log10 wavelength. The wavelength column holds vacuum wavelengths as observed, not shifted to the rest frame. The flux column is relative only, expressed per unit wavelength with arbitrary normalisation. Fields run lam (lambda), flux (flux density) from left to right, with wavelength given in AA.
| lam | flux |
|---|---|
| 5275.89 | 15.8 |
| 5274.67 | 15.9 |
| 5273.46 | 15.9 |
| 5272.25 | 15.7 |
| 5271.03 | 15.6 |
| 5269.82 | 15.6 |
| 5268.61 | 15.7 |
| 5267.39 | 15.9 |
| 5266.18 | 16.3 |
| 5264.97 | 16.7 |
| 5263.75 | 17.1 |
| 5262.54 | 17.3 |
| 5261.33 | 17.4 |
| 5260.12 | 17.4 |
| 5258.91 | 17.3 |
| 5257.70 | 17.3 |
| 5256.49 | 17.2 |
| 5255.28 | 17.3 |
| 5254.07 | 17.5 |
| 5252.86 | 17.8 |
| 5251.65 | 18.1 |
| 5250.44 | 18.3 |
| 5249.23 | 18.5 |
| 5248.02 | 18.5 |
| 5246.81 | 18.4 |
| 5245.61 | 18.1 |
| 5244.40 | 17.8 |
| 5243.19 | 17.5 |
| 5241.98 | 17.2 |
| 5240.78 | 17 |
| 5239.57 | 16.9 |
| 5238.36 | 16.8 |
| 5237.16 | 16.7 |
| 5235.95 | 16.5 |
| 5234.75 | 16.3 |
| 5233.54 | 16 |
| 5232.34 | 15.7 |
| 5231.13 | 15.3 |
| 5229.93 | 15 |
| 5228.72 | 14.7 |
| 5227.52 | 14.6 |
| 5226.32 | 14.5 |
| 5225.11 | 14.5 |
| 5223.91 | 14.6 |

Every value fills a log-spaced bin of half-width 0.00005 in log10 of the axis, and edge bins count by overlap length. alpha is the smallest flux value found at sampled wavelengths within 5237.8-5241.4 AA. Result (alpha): 16.8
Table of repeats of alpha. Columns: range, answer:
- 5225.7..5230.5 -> 14.5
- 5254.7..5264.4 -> 17.1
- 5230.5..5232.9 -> 15.3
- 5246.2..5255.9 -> 17.3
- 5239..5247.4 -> 16.9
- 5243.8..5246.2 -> 17.8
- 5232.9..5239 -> 16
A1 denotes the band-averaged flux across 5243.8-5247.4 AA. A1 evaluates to 18.1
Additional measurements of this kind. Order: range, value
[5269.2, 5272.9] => 15.7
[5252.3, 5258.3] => 17.4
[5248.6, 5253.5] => 18.2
